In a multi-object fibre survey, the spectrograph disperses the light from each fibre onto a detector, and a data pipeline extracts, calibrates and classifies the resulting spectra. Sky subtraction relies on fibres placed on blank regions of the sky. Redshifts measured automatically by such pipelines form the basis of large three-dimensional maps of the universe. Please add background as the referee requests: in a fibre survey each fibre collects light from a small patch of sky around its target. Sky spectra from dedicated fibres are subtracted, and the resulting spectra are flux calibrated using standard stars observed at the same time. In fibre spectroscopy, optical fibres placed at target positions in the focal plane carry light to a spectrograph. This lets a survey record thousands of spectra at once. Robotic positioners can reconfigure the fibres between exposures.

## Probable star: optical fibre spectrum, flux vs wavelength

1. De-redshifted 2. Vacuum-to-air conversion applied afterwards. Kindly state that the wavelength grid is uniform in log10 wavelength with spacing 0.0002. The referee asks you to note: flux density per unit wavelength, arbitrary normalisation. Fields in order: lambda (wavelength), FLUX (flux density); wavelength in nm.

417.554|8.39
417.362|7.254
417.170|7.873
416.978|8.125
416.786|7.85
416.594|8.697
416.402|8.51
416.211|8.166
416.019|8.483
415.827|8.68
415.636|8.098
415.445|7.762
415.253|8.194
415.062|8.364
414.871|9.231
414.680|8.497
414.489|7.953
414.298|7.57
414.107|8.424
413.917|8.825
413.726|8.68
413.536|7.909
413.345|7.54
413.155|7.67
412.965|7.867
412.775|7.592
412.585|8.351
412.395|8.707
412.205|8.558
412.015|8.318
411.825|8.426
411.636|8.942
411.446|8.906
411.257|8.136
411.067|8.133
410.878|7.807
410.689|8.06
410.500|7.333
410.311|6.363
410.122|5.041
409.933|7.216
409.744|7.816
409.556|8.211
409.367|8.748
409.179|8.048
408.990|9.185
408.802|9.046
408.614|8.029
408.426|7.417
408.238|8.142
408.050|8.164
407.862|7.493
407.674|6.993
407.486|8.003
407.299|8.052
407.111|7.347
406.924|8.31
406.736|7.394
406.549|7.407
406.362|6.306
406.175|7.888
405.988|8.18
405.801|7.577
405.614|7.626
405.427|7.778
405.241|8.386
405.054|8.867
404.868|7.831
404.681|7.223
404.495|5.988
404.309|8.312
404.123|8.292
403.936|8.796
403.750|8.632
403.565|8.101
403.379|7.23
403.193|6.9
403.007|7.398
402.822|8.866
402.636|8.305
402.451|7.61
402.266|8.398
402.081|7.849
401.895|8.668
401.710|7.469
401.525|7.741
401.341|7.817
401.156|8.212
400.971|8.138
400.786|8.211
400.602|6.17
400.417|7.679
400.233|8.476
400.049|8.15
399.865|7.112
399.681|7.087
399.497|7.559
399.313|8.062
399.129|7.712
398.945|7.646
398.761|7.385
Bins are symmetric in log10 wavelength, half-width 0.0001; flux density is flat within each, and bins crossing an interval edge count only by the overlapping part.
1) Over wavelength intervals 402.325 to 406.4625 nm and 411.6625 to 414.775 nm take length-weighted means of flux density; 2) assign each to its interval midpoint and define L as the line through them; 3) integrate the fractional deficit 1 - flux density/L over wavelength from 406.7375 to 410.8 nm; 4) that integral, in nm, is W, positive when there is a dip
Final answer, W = 0.13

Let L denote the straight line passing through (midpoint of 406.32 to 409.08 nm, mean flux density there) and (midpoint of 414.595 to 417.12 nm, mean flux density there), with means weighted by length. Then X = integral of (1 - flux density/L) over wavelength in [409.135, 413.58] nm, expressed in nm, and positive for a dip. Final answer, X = 0.094 nm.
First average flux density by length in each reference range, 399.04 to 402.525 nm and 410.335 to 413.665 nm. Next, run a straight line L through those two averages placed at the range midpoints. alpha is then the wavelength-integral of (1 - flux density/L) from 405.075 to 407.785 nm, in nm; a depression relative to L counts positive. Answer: 0.088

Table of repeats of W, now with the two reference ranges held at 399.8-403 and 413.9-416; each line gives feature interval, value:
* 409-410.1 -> 0.03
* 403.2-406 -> 0.05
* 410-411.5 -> 0.14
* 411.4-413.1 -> -0.03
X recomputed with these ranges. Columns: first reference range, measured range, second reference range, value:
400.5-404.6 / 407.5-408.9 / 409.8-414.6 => 0.000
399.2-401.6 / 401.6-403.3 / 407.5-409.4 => -0.024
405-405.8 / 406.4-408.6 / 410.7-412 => 0.132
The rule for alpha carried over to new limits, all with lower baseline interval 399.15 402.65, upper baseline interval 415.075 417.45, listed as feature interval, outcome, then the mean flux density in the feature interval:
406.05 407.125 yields 0.064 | 7.47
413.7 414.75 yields -0.025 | 8.29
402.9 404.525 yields 0.012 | 7.82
